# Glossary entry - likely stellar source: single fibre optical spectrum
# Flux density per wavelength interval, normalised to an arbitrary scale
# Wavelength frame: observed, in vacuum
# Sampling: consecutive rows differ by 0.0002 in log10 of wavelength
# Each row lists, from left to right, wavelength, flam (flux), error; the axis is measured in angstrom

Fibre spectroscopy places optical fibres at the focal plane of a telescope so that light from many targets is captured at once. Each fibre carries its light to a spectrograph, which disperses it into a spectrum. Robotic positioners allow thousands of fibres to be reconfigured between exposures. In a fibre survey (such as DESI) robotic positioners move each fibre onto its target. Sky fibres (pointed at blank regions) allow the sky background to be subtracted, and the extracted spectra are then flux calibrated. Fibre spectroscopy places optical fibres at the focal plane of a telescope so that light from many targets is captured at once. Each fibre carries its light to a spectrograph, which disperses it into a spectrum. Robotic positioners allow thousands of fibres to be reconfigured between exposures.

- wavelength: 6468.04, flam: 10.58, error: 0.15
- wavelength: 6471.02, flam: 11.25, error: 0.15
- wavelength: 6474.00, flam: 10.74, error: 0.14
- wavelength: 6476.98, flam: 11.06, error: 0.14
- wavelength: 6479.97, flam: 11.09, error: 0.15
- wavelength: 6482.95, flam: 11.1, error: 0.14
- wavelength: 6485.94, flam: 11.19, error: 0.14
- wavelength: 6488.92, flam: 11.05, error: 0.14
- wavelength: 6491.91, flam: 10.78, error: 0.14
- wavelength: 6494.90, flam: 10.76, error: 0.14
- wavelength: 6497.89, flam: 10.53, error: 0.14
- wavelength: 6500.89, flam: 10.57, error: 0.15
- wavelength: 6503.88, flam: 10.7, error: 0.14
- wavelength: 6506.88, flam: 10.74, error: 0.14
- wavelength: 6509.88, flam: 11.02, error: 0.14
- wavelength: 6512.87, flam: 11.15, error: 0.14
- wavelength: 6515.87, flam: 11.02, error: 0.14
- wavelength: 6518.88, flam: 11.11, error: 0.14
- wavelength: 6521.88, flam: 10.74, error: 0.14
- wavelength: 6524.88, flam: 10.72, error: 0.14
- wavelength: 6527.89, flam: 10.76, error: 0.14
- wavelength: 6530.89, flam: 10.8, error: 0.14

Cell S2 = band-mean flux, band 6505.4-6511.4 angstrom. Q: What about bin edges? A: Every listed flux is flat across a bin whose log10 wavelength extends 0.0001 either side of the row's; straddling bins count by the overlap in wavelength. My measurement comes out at 10.9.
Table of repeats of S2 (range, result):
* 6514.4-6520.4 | 11.1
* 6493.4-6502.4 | 10.6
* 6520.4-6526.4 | 10.7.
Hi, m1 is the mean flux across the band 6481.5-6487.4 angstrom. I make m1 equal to 11.1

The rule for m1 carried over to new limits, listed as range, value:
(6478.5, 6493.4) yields 11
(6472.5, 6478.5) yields 10.9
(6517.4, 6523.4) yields 10.9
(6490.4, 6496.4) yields 10.8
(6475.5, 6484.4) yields 11.1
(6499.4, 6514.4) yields 10.8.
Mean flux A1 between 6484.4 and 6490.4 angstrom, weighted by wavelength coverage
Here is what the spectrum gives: 11.1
